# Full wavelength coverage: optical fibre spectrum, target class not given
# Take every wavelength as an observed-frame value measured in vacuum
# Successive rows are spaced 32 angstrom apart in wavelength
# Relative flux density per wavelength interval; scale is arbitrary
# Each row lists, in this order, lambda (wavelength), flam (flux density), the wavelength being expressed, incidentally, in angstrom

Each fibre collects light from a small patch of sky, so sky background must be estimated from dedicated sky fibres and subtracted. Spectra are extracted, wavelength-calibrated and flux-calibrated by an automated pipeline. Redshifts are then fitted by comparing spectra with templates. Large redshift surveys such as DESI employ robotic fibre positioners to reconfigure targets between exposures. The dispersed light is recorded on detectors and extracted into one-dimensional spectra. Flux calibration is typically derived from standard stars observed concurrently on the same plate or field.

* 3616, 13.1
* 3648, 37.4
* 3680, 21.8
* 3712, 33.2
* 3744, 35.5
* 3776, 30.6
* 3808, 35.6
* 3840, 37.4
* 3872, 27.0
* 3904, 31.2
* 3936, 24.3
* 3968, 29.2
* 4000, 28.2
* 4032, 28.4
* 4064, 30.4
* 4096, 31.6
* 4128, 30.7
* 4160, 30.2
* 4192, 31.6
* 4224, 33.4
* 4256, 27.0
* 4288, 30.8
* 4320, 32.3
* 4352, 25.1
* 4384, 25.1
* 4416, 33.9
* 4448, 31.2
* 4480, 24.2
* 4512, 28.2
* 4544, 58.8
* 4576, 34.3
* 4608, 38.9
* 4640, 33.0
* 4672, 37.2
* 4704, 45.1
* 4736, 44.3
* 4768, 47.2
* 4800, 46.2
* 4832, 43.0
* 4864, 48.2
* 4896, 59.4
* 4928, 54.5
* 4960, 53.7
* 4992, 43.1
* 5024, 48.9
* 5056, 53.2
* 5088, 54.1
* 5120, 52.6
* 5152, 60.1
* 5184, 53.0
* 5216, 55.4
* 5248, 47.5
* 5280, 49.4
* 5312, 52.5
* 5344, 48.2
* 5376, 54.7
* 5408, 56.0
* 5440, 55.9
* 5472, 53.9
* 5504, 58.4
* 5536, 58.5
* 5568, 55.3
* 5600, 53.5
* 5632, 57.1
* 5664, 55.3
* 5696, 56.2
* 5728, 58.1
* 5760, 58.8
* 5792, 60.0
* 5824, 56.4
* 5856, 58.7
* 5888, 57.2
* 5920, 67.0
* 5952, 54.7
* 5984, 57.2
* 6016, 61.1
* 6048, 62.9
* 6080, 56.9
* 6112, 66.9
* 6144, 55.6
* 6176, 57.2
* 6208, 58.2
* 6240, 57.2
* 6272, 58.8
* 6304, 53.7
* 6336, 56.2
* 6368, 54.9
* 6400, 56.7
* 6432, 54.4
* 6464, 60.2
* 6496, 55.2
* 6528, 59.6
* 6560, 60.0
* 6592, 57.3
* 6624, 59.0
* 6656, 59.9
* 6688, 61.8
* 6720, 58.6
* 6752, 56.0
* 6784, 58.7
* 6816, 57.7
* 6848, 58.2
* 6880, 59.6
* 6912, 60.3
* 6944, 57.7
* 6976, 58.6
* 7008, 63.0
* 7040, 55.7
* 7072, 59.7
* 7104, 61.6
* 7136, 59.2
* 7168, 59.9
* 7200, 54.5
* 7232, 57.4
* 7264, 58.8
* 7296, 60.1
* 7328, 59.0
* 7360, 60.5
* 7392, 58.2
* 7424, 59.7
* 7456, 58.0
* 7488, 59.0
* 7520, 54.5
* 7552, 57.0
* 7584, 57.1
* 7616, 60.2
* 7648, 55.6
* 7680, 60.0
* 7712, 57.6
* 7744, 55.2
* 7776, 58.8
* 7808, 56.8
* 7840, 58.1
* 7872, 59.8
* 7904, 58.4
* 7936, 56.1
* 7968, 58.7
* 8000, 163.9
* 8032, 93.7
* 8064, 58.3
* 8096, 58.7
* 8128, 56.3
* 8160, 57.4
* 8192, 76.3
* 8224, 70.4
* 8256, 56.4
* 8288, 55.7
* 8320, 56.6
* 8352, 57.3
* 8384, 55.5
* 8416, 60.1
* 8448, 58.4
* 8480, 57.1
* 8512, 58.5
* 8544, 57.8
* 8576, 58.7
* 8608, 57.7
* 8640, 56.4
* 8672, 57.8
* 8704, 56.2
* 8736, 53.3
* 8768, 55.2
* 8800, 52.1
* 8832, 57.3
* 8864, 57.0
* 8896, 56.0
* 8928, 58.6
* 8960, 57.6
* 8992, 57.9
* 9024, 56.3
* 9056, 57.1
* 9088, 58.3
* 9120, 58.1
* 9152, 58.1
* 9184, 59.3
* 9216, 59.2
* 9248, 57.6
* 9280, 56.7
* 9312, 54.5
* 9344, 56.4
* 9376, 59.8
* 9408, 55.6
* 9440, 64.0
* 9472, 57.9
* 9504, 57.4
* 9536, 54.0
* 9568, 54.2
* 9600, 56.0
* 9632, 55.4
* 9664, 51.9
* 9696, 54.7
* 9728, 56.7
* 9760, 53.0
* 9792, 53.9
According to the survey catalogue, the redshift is 0.22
